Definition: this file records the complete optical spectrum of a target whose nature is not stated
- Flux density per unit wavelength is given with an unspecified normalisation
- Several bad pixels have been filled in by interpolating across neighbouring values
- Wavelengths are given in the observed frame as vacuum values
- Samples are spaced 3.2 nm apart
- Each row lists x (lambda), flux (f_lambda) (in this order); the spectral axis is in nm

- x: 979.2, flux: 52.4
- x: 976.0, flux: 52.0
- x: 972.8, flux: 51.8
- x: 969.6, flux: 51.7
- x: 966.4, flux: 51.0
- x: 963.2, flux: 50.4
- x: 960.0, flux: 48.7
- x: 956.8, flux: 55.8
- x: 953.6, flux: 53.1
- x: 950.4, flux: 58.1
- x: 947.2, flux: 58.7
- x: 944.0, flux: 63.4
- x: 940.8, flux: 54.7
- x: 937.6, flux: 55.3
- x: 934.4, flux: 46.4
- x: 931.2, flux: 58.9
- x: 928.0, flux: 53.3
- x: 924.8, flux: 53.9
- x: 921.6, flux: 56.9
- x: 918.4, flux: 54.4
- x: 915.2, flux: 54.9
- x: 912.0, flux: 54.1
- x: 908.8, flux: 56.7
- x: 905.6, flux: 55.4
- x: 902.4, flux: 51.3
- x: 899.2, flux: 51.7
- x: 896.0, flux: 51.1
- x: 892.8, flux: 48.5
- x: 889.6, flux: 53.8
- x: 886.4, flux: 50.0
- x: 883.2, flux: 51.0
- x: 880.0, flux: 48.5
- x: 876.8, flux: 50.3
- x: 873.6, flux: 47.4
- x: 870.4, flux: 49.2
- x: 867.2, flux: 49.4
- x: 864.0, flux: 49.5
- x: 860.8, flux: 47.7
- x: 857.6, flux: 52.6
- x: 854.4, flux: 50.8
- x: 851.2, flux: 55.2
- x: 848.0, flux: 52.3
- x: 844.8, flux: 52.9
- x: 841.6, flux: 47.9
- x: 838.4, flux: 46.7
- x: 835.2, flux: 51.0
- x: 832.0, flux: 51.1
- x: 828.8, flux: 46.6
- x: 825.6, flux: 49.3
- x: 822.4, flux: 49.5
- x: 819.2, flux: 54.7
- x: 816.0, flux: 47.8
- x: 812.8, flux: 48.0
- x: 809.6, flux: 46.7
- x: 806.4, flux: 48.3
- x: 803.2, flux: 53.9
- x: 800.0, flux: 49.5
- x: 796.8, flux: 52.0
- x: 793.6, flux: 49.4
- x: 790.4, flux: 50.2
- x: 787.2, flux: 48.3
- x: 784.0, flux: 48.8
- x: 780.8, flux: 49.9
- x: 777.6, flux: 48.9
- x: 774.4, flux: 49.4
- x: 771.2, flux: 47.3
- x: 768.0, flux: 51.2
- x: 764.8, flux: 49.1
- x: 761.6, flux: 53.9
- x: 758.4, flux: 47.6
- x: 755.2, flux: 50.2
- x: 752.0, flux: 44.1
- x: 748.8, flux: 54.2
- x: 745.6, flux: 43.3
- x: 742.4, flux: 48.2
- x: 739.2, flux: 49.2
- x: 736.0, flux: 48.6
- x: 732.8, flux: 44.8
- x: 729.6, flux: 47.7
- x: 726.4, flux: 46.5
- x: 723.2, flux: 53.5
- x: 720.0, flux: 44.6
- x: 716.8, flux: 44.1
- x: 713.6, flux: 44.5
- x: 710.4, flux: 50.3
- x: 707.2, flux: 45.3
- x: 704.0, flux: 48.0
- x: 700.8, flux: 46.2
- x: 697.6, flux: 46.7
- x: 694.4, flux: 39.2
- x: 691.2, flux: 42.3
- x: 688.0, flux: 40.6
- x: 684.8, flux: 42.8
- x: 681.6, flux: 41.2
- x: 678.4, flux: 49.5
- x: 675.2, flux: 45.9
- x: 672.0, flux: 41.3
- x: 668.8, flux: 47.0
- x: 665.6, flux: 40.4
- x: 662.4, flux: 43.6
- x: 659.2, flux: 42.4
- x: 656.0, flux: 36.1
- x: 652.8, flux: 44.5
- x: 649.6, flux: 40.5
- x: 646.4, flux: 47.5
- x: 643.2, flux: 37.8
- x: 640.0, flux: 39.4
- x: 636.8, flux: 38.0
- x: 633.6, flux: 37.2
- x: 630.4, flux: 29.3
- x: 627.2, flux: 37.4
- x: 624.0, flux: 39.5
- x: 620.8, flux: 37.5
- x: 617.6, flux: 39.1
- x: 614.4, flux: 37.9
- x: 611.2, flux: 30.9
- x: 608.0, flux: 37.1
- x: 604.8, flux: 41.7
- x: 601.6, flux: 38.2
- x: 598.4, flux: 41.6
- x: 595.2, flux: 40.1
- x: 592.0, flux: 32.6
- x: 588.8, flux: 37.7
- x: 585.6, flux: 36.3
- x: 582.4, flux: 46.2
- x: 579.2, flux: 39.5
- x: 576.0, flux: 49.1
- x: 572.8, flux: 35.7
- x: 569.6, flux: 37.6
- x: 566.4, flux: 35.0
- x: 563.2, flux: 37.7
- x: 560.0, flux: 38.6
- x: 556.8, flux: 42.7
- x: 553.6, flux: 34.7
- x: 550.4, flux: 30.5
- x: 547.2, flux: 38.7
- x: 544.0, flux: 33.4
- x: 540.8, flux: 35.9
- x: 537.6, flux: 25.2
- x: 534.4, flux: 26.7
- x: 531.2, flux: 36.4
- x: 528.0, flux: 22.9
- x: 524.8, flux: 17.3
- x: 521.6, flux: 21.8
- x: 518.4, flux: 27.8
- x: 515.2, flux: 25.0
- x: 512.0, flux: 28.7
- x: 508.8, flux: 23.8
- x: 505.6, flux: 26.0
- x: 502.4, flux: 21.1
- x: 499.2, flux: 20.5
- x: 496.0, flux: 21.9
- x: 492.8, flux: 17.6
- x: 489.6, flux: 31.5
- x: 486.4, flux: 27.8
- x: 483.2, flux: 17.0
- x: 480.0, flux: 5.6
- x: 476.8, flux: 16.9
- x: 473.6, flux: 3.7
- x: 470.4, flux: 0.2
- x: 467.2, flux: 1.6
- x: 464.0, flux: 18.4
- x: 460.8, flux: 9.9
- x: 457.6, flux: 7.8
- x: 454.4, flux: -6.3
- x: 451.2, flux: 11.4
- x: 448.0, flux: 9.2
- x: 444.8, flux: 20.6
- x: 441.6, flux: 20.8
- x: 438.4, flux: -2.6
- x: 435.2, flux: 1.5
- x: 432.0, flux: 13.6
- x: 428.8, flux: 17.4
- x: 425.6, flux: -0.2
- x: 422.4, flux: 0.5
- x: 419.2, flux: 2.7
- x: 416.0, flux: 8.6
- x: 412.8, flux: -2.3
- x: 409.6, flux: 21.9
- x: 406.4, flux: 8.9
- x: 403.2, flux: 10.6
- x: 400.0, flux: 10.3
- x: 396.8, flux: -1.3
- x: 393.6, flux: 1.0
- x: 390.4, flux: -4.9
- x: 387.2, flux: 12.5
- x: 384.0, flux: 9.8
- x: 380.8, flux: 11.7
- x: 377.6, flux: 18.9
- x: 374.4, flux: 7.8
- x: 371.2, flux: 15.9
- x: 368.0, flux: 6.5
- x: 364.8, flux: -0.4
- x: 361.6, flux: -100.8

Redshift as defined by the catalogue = 0.22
